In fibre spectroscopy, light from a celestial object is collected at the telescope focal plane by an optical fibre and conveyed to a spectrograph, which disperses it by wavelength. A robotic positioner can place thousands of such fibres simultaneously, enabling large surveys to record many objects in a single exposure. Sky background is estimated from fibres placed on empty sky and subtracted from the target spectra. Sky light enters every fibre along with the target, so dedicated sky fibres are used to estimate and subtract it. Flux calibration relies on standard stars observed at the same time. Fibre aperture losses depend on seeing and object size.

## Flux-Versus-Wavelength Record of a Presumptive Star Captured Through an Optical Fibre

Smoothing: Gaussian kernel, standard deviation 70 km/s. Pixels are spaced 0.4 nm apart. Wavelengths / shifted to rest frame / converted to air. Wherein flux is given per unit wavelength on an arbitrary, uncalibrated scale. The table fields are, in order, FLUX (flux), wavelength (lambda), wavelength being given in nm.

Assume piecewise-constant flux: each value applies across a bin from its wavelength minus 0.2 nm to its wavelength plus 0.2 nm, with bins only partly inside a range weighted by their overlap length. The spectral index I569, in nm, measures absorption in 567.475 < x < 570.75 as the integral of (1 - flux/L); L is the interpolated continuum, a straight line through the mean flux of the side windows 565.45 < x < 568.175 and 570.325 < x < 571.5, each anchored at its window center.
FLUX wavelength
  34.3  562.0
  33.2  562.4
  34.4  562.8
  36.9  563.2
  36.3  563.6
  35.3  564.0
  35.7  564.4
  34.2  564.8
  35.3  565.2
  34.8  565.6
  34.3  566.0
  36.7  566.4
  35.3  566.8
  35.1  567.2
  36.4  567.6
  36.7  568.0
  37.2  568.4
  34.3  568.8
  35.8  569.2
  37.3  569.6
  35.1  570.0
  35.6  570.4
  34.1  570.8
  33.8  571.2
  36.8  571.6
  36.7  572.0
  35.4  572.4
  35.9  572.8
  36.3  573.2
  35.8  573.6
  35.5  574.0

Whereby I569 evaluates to -0.09 nm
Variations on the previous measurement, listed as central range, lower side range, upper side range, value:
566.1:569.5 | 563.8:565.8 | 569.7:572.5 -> -0.067 nm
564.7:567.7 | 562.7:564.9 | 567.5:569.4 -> 0.047 nm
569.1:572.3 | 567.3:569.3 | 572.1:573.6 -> 0.030 nm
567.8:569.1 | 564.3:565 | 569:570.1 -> -0.007 nm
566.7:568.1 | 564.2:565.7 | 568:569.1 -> -0.009 nm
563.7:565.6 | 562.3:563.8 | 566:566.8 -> 0.020 nm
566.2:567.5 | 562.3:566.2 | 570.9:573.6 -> -0.017 nm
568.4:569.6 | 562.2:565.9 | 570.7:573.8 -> -0.012 nm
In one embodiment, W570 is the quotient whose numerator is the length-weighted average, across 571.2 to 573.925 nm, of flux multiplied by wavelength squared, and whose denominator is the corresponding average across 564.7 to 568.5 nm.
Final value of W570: 1.0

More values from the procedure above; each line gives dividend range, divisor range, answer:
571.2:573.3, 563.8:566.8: 1.05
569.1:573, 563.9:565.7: 1.04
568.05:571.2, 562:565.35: 1.03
